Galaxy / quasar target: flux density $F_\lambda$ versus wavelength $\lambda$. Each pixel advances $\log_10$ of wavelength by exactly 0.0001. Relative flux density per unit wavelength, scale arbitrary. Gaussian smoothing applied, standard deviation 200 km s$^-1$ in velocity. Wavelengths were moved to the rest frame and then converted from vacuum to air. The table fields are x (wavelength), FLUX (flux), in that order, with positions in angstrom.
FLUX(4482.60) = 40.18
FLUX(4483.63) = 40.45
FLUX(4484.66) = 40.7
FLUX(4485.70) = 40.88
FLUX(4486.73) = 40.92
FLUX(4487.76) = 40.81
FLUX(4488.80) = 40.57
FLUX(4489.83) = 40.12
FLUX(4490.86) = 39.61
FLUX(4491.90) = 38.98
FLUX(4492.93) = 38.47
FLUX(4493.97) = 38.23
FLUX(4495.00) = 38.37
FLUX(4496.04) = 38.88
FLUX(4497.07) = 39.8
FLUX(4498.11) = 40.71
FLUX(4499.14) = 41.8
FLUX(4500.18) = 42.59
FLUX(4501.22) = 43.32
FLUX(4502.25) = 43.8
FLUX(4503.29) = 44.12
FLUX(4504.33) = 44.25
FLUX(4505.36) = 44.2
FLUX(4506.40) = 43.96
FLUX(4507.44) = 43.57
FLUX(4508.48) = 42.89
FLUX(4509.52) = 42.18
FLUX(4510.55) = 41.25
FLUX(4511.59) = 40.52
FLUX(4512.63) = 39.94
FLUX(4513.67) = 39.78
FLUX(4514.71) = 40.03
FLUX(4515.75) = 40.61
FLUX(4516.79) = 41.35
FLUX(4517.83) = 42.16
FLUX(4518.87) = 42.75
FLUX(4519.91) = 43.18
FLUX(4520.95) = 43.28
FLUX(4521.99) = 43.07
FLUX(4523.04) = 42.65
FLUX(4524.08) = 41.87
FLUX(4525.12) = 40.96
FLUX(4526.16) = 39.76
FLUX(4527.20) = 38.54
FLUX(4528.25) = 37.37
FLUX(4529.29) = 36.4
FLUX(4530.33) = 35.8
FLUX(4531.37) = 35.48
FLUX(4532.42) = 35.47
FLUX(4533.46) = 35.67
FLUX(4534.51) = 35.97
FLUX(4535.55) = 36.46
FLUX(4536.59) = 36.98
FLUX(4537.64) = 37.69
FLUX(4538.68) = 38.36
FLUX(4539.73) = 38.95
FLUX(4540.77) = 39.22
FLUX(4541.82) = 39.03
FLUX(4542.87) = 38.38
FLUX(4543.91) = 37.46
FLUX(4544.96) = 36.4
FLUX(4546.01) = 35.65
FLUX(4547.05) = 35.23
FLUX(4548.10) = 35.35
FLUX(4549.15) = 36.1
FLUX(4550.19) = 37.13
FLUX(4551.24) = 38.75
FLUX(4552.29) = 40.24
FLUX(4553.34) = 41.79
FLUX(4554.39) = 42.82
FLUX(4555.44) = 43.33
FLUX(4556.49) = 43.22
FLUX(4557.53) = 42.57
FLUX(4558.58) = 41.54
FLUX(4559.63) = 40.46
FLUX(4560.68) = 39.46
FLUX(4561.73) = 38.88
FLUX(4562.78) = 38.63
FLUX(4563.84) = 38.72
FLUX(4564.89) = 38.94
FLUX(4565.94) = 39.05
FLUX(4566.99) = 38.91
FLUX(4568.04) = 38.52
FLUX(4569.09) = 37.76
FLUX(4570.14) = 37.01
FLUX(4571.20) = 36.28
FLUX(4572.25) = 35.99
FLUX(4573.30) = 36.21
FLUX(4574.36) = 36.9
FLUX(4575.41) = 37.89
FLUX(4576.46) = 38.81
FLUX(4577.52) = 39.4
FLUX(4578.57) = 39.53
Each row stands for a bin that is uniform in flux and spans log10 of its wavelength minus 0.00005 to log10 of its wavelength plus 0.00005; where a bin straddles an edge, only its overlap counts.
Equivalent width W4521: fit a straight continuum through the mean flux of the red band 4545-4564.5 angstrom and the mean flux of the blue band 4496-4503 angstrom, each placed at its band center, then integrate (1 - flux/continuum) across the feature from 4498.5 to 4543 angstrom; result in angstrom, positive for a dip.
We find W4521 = 0.6 angstrom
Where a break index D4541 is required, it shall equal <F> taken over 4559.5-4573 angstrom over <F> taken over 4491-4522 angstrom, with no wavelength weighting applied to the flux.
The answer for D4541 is 0.9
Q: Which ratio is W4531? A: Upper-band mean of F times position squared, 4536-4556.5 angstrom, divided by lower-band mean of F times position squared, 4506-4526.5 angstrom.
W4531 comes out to 0.93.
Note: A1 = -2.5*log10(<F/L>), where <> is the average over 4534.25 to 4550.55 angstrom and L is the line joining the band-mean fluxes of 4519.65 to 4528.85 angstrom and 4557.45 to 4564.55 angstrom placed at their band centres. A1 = 0.09 mag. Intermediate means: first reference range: 41.1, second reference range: 39.8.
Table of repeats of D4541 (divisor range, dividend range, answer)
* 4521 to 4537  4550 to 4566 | 1.06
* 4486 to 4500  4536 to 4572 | 0.97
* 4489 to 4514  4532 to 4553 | 0.90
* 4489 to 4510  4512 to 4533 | 0.96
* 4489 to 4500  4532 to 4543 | 0.94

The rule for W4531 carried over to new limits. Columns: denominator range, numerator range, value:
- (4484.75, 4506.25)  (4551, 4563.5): 1.03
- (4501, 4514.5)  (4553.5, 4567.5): 0.98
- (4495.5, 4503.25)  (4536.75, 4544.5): 0.94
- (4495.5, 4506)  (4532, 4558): 0.92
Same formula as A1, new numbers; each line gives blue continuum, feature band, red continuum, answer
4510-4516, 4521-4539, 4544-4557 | 0.04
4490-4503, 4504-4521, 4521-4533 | -0.06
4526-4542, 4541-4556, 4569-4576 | -0.04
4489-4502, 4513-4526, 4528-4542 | -0.09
